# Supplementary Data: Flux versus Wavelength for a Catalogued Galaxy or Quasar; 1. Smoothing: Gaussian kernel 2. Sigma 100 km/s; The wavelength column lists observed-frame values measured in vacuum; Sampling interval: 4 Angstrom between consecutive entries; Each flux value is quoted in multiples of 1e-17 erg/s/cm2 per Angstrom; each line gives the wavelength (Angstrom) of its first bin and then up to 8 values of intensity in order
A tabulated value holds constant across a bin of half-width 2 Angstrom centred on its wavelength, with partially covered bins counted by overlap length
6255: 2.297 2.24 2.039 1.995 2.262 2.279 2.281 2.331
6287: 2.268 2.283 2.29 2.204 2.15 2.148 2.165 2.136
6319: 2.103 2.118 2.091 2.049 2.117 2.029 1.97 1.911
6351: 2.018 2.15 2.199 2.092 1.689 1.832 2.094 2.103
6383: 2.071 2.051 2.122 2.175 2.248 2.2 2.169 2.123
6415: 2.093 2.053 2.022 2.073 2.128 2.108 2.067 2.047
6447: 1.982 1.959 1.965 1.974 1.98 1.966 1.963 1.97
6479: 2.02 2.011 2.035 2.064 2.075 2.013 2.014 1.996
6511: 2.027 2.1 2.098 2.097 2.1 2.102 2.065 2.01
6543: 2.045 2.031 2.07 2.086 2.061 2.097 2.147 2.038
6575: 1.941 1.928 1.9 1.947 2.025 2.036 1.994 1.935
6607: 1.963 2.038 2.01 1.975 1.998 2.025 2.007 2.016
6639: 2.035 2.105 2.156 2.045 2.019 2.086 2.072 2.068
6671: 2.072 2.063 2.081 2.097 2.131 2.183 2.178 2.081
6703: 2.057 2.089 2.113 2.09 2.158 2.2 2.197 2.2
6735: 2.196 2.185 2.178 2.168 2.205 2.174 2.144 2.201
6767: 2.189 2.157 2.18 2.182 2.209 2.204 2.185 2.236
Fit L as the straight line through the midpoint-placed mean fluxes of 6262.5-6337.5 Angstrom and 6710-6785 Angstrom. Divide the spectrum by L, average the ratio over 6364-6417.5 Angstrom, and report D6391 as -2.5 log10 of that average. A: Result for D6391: 0.05 mag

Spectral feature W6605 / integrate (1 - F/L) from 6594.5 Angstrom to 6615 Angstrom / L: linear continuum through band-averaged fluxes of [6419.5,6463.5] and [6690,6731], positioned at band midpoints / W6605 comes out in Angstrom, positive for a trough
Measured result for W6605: 1.0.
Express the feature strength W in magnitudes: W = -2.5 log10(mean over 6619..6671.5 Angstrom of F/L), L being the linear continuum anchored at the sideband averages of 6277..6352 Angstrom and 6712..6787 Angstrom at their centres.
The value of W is 0.06 mag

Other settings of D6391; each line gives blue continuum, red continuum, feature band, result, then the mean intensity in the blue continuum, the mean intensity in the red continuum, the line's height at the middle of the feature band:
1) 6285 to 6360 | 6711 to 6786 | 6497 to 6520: 0.057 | 2.13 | 2.18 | 2.15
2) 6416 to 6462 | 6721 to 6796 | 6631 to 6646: 0.040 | 2.03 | 2.19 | 2.13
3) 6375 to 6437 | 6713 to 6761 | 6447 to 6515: 0.065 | 2.12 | 2.17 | 2.13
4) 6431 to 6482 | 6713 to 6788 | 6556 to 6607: 0.040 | 2.01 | 2.18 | 2.08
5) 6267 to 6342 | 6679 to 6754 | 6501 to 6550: 0.053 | 2.18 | 2.15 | 2.16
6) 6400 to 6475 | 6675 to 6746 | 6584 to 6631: 0.059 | 2.05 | 2.14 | 2.11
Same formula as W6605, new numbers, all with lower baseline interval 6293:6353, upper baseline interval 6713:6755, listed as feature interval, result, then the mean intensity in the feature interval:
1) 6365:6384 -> 1.4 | 1.95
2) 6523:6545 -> 0.7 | 2.07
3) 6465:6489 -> 1.5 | 1.99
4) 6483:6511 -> 1.3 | 2.03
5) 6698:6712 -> 0.6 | 2.08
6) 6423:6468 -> 2.1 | 2.02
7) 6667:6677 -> 0.5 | 2.07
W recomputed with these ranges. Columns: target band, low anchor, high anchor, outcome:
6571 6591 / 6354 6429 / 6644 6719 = 0.08 mag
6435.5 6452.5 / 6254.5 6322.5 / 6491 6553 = 0.04 mag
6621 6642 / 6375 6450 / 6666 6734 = 0.05 mag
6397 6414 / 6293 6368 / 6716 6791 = -0.04 mag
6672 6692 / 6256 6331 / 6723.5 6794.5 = 0.04 mag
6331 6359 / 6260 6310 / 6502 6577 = 0.07 mag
